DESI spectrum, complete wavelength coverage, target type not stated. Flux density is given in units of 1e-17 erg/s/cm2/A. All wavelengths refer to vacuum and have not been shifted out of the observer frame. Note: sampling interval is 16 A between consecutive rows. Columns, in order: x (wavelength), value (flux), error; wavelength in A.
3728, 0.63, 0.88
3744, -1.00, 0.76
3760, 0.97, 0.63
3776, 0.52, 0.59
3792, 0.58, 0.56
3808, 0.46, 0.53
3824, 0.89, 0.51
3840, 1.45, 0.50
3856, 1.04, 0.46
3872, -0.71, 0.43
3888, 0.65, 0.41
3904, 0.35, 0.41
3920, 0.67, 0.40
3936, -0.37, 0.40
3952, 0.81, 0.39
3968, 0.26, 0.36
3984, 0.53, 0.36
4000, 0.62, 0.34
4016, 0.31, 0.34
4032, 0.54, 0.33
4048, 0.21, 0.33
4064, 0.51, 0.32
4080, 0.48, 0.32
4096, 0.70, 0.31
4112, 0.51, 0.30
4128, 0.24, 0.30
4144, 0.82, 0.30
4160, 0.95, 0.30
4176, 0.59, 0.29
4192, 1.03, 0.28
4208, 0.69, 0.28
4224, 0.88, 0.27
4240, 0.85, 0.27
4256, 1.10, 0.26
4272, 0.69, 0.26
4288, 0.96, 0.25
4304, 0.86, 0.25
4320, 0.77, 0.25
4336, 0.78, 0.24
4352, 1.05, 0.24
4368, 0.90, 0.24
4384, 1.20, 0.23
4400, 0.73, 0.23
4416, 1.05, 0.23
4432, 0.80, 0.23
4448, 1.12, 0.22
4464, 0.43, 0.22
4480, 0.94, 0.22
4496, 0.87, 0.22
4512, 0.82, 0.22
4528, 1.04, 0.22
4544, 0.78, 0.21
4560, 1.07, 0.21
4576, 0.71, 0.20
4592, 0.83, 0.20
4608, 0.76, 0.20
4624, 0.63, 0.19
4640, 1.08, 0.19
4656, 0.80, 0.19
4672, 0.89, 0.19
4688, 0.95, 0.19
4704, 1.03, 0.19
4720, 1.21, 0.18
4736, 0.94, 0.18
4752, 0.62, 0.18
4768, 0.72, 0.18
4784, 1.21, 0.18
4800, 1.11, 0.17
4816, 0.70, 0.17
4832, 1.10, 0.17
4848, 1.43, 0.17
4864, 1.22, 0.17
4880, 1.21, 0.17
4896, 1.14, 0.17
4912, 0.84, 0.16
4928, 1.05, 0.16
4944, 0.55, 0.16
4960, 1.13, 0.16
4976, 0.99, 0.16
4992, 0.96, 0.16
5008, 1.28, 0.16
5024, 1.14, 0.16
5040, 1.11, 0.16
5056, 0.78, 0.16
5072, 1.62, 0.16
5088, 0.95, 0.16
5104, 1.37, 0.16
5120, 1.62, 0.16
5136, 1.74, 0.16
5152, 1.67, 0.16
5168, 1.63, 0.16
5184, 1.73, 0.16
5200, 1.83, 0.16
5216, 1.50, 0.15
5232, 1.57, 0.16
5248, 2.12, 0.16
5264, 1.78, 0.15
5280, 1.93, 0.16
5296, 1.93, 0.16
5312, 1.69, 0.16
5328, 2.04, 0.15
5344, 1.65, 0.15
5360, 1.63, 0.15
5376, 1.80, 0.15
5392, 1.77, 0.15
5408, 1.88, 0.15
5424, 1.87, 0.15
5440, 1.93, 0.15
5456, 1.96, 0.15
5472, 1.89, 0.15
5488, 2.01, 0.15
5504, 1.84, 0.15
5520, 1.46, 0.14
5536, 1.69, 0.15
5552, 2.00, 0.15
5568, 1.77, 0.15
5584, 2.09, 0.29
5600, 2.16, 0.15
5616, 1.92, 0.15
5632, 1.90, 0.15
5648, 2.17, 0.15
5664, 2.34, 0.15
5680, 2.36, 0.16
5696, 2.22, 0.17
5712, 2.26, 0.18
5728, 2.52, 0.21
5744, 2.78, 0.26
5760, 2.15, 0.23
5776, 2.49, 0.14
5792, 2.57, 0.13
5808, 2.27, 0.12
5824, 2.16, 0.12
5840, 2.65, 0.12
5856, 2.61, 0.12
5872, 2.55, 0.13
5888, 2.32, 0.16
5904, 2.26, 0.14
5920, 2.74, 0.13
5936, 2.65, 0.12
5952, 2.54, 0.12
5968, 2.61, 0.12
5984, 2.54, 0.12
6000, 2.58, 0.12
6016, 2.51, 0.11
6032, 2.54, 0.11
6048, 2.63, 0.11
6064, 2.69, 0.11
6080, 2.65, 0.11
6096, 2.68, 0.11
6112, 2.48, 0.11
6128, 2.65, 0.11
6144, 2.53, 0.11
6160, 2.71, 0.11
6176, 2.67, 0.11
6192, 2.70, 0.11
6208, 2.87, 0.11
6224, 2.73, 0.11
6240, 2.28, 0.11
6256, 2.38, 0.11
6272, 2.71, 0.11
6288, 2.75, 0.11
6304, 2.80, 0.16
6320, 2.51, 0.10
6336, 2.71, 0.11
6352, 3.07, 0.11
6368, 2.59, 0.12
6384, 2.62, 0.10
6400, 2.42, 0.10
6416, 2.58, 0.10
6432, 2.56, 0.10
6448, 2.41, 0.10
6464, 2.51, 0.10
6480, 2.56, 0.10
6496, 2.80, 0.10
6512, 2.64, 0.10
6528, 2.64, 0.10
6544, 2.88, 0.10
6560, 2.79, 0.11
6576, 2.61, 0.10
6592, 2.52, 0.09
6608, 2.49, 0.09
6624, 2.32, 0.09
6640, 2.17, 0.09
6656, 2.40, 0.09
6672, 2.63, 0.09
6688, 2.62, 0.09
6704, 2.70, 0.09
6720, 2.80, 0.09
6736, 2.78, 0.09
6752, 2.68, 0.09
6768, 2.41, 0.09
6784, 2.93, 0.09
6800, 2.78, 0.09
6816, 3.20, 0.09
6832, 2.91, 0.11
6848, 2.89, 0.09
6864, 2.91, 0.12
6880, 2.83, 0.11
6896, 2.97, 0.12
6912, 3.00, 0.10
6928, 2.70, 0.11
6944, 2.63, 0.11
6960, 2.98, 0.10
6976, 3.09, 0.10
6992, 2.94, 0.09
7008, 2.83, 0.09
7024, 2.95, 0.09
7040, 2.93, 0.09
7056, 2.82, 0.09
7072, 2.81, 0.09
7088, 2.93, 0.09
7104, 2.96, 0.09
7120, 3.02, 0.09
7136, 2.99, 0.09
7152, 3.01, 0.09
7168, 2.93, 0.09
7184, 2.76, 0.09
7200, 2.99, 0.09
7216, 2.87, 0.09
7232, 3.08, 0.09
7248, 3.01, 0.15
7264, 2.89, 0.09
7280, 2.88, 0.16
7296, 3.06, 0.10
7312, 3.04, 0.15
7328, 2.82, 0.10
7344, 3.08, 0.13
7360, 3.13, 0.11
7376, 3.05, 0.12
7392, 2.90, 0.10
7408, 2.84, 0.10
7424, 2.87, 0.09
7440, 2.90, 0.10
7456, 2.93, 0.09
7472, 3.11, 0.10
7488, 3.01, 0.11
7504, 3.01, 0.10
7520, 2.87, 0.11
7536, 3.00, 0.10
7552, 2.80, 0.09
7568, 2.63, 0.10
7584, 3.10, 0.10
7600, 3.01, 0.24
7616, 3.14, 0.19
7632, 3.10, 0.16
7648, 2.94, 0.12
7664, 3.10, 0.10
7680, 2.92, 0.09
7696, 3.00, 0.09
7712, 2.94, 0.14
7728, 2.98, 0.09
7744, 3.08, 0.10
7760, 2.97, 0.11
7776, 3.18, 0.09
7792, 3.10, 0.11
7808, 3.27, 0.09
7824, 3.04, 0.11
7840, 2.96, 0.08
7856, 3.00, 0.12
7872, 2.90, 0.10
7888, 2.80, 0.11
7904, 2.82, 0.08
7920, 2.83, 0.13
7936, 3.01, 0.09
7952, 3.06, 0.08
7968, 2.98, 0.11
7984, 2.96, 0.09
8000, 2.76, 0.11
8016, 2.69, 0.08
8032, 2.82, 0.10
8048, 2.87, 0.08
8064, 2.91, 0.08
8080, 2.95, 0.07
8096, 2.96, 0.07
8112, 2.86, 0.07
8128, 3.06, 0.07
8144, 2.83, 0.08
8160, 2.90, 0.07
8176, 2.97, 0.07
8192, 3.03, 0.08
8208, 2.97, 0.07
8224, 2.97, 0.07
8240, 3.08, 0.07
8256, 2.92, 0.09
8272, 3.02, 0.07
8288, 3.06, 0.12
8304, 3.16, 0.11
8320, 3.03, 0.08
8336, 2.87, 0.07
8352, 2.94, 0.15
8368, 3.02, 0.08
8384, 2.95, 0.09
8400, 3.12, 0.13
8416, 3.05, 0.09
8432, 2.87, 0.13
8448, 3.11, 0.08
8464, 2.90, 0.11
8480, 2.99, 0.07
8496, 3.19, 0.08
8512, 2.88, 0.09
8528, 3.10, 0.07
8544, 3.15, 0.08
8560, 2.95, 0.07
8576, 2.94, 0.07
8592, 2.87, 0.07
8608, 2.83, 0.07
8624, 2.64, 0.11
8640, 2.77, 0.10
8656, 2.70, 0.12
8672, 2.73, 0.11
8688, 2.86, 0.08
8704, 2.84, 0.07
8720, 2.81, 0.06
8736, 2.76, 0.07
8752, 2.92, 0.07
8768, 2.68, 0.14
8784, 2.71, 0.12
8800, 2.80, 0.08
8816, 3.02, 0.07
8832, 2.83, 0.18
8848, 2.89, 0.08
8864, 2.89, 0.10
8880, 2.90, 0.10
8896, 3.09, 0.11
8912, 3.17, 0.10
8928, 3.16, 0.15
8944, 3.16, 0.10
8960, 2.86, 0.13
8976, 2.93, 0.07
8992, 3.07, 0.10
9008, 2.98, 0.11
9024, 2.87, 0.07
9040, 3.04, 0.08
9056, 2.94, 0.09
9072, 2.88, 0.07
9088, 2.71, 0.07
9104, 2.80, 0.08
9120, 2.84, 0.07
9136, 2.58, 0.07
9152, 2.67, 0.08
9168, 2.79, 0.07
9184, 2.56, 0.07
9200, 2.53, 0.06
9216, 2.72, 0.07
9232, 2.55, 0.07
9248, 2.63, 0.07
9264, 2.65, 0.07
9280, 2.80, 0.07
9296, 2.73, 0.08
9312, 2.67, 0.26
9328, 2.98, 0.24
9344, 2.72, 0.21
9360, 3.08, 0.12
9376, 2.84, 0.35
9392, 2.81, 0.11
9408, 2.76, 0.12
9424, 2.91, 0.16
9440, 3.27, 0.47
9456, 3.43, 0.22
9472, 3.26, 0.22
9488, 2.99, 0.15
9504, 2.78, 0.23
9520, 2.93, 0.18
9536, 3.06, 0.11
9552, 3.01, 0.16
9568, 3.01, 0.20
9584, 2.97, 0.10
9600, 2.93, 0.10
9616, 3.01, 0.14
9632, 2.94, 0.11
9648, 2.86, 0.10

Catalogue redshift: 0.283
